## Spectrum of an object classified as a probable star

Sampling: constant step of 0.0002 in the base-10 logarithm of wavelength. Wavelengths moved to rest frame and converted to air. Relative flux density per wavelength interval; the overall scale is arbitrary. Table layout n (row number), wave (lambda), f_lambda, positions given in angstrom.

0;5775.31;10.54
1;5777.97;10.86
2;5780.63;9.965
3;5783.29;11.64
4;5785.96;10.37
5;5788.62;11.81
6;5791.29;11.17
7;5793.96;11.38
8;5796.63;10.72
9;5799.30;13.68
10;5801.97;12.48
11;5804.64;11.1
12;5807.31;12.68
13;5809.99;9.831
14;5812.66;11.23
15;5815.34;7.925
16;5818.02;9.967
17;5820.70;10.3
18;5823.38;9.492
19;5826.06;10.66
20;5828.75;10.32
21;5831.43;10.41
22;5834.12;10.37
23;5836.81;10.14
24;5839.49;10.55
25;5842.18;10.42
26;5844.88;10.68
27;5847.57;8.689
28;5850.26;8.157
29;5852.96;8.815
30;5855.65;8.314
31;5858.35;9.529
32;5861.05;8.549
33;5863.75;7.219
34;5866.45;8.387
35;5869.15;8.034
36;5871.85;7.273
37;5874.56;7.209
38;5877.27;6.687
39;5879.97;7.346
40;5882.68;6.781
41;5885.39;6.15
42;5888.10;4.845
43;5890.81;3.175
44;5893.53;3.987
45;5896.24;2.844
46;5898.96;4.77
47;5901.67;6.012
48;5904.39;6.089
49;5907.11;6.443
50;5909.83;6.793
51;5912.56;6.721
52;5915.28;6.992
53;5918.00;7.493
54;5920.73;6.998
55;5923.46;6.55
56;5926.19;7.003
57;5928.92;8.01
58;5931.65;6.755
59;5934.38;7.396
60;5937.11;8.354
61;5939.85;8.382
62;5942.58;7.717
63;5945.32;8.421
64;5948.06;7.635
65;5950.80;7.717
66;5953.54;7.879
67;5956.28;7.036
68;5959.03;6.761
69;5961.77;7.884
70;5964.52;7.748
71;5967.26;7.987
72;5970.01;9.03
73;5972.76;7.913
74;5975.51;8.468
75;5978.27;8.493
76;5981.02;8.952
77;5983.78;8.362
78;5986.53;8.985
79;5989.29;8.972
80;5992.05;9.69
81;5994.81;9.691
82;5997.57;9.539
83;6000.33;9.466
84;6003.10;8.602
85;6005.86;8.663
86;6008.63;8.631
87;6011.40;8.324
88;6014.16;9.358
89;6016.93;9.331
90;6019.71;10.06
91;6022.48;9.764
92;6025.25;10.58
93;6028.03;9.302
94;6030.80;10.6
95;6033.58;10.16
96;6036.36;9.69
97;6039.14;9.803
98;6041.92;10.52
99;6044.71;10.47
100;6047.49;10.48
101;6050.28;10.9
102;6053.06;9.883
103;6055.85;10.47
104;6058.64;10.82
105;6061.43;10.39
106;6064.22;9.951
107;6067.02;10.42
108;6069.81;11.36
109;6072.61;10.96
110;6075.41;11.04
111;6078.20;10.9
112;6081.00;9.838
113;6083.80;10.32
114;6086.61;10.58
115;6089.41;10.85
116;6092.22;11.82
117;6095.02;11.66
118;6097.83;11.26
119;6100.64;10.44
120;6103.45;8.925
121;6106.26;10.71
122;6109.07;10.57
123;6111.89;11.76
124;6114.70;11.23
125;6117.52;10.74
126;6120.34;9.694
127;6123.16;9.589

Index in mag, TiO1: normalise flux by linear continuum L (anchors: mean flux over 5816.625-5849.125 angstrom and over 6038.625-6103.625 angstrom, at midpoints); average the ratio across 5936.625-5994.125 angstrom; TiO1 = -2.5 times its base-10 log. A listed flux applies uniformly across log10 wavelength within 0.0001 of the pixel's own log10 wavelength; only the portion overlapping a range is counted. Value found 0.257 mag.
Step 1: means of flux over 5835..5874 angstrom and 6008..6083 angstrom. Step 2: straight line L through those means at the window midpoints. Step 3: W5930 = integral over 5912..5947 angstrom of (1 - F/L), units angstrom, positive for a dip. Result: 7.20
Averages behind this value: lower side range 8.89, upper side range 10.2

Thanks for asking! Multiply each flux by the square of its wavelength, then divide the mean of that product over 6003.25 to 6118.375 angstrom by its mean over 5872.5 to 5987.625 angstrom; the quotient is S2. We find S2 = 1.52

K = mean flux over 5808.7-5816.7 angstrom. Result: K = 9.66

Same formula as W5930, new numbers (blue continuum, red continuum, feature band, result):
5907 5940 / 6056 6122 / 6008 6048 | -1.68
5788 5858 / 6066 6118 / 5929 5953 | 6.29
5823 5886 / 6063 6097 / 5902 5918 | 4.54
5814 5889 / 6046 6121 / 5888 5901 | 7.35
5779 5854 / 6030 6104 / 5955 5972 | 4.51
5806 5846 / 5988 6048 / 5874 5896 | 9.88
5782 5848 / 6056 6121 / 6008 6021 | 1.89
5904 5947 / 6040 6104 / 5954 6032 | -0.07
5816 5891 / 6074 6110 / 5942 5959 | 3.21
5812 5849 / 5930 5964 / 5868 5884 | 3.36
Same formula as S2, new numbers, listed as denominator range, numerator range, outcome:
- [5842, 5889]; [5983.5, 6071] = 1.31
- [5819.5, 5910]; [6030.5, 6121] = 1.46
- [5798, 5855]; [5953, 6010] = 0.87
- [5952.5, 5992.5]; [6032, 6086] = 1.30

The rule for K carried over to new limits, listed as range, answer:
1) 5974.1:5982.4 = 8.63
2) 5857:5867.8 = 8.42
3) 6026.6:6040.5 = 9.91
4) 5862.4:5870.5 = 7.88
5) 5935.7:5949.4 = 8.1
